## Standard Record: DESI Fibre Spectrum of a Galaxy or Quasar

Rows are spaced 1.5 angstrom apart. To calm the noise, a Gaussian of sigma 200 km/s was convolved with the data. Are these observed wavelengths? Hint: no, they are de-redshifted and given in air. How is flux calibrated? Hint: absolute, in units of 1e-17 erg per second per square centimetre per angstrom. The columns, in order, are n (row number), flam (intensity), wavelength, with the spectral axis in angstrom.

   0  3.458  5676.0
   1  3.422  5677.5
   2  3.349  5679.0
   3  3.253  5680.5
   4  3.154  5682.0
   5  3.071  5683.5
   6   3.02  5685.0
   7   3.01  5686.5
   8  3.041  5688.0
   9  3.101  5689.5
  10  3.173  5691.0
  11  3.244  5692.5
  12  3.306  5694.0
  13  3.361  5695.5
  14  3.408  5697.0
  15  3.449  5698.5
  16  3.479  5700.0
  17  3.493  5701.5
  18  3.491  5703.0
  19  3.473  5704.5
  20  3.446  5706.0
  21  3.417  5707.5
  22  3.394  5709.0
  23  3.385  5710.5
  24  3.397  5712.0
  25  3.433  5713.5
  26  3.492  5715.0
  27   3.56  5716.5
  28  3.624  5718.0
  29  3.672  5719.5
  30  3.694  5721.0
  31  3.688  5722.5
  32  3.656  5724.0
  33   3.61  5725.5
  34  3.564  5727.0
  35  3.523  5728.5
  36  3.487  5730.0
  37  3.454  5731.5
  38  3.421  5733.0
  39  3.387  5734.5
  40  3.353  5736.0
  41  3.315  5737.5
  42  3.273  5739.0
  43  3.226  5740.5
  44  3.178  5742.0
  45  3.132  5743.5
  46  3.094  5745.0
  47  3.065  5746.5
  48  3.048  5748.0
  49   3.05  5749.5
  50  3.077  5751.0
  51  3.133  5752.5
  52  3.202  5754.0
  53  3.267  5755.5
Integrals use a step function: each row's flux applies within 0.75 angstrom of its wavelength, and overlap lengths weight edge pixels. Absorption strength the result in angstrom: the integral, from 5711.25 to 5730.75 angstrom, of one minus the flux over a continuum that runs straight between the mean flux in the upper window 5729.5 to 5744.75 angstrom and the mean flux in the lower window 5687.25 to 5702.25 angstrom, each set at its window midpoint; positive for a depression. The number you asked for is -1.5 angstrom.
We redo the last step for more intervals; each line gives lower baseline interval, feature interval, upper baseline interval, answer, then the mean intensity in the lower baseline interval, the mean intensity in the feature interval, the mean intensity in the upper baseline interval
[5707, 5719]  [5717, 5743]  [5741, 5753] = -1.5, 3.47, 3.48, 3.1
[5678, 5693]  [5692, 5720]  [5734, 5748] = -2.5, 3.14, 3.45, 3.21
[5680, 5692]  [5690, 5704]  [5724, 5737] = -0.8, 3.1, 3.37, 3.48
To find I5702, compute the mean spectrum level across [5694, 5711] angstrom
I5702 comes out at 3.43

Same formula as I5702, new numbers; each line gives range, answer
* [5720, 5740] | 3.49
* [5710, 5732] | 3.55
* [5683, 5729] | 3.41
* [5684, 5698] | 3.19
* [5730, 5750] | 3.24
